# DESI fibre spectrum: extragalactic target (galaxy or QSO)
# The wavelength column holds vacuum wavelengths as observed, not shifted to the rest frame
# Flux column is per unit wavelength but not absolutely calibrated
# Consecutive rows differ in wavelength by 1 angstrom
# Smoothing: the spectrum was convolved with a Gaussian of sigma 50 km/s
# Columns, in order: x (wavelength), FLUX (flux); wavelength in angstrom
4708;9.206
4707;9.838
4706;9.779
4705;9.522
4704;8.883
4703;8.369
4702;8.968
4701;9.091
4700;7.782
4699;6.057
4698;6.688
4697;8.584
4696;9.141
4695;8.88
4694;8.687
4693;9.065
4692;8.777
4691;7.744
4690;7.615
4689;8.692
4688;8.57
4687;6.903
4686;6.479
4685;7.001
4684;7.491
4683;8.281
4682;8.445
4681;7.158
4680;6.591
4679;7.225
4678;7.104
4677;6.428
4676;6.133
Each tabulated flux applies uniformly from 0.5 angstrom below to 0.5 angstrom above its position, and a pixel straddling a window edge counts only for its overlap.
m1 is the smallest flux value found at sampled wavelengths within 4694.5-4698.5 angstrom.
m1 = 6.688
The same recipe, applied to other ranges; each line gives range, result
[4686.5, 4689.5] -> 6.903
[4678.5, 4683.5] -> 6.591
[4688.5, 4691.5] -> 7.615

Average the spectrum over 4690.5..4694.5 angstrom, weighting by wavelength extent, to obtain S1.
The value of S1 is 8.57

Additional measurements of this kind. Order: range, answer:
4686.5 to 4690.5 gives 7.95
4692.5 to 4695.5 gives 8.88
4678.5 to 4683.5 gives 7.54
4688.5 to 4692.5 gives 8.21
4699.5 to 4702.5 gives 8.61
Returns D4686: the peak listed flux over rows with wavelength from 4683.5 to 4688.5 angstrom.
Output 8.57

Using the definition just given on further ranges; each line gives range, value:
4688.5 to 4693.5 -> 9.065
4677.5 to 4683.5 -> 8.445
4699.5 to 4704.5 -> 9.091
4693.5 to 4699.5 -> 9.141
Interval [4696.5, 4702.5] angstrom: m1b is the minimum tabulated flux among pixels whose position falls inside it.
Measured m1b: 6.057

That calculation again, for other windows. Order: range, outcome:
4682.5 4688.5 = 6.479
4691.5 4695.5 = 8.687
